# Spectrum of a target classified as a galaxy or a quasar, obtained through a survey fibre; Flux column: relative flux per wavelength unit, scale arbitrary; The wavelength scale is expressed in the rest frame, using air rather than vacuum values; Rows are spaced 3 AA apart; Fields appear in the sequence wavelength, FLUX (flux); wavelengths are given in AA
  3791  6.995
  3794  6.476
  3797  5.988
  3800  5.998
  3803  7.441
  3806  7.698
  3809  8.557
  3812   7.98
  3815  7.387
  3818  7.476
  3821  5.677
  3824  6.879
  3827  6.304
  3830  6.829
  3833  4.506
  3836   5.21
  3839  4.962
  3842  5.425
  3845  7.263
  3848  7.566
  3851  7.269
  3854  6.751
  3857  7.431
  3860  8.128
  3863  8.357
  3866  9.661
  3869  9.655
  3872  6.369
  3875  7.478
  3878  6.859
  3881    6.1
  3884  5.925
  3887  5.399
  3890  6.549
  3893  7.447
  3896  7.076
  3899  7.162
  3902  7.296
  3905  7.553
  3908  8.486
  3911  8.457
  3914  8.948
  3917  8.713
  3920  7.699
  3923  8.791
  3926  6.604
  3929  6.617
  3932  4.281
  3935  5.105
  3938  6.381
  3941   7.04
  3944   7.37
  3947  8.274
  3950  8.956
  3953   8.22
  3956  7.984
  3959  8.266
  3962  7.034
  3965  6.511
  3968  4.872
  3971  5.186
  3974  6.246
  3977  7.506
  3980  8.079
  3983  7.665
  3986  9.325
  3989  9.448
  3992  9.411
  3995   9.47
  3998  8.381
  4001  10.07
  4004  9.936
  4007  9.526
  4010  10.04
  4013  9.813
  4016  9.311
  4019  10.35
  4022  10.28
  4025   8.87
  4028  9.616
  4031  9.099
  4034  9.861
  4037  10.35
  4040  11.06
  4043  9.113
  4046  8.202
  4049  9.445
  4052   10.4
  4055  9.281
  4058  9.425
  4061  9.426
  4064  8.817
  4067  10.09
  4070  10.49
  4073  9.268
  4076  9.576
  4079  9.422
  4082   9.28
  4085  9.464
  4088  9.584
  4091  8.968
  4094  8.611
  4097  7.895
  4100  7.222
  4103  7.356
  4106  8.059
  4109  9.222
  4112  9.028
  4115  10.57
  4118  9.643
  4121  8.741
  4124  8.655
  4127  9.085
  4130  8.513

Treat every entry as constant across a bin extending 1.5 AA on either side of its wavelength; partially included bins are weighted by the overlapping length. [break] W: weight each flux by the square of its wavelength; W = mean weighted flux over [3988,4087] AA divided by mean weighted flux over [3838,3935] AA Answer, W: 1.43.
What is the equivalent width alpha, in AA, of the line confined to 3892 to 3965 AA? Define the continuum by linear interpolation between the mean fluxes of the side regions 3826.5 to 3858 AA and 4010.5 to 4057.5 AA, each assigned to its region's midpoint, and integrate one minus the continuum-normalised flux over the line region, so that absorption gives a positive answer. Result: 3.1 AA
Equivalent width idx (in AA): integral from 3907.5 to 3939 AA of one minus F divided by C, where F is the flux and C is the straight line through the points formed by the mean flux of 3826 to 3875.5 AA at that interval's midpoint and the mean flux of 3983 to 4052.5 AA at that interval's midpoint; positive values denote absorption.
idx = 3.3 AA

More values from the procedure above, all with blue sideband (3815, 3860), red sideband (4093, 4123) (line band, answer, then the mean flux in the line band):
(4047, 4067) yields -3.0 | 9.48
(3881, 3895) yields 1.1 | 6.33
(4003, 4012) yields -2.3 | 9.83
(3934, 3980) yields 2.4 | 7.05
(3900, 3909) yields -0.9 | 7.7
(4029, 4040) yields -2.6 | 9.94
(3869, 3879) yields -0.8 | 7.32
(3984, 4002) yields -3.6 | 9.28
